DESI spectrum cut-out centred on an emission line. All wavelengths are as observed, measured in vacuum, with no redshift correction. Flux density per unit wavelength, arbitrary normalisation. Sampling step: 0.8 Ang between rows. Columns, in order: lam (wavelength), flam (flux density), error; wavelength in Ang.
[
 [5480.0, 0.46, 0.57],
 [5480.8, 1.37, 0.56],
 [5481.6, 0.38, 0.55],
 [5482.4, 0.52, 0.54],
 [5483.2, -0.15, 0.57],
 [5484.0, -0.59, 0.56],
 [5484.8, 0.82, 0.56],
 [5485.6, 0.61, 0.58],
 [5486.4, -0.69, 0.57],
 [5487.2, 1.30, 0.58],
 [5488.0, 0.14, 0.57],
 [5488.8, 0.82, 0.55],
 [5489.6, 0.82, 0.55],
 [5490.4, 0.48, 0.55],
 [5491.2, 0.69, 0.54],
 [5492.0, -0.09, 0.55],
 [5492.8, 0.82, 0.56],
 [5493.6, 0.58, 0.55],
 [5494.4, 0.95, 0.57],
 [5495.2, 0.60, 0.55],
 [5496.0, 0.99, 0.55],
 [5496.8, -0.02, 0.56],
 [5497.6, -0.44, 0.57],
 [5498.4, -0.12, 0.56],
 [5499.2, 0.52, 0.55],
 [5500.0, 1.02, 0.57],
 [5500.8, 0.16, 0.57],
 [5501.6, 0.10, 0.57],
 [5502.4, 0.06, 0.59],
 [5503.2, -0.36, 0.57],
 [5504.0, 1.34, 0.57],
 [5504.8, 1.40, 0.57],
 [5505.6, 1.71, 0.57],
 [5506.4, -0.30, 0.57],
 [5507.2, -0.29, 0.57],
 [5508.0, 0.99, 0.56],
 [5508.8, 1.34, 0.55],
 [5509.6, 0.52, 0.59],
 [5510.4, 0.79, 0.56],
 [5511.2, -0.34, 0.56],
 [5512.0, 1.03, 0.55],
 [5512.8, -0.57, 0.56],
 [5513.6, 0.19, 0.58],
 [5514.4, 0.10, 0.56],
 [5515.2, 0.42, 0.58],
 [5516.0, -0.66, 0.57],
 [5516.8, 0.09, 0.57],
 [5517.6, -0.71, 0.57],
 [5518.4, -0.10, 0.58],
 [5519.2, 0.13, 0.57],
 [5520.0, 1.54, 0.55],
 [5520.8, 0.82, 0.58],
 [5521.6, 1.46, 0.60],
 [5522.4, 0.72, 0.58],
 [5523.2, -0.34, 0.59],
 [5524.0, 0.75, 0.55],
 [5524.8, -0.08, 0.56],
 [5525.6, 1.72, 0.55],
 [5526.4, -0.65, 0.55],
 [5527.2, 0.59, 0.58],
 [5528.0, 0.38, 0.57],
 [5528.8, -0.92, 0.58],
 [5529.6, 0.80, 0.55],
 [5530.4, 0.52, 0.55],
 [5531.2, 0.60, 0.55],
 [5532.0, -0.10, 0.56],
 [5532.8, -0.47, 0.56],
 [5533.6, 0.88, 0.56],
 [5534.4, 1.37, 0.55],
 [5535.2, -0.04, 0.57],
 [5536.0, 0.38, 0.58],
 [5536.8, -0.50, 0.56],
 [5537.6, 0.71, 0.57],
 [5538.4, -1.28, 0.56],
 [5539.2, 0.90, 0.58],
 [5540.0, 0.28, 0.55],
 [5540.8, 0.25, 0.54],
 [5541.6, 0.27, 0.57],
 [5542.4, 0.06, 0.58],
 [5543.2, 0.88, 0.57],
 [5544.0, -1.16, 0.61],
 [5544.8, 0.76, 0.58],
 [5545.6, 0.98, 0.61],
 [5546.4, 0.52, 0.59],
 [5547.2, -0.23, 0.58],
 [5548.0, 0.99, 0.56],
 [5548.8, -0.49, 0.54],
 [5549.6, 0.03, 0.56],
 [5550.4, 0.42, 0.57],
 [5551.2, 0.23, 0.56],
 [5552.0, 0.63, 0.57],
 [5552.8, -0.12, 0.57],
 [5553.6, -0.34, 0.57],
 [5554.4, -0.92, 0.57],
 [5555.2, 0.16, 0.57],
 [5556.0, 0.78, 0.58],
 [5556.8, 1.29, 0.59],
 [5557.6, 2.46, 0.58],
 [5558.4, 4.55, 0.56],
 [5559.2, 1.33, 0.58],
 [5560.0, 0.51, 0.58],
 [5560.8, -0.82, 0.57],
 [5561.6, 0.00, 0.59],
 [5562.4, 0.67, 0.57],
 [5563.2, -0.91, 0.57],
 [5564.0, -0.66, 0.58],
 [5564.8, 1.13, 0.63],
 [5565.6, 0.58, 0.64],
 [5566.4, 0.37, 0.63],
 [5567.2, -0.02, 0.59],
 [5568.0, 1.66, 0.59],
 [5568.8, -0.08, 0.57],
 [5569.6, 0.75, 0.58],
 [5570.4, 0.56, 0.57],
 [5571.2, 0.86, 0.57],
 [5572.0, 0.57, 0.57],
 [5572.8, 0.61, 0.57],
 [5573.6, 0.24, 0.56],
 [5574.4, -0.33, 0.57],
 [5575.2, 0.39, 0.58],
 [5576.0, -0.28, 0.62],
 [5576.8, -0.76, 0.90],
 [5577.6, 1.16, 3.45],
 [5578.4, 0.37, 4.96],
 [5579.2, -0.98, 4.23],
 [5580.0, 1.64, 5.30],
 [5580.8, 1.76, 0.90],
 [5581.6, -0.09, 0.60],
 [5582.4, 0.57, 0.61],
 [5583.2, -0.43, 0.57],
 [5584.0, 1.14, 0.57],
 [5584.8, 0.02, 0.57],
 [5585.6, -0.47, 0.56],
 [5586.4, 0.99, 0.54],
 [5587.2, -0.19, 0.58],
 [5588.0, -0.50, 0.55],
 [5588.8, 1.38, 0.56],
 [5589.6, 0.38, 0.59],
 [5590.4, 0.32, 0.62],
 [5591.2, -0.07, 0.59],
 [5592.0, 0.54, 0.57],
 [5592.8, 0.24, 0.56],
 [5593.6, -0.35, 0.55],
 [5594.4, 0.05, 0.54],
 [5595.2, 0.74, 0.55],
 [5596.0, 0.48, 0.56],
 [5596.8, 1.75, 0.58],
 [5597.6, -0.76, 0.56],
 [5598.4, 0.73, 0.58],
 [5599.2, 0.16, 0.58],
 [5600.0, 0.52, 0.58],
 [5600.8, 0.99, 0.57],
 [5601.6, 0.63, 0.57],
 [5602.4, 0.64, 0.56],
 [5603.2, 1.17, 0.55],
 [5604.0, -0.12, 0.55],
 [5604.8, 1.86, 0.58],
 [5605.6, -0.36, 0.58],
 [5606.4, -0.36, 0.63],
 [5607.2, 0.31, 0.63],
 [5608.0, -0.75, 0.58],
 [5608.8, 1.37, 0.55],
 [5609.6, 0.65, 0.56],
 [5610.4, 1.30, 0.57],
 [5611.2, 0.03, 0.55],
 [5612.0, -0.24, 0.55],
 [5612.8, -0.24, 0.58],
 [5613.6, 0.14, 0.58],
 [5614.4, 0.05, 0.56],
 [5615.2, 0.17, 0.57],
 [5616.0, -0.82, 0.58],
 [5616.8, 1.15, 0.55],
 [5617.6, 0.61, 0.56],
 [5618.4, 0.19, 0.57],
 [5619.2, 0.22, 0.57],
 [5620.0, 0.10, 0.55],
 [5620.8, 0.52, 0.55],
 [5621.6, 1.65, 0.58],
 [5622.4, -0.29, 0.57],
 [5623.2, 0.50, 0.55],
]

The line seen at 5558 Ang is [O III] 5007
